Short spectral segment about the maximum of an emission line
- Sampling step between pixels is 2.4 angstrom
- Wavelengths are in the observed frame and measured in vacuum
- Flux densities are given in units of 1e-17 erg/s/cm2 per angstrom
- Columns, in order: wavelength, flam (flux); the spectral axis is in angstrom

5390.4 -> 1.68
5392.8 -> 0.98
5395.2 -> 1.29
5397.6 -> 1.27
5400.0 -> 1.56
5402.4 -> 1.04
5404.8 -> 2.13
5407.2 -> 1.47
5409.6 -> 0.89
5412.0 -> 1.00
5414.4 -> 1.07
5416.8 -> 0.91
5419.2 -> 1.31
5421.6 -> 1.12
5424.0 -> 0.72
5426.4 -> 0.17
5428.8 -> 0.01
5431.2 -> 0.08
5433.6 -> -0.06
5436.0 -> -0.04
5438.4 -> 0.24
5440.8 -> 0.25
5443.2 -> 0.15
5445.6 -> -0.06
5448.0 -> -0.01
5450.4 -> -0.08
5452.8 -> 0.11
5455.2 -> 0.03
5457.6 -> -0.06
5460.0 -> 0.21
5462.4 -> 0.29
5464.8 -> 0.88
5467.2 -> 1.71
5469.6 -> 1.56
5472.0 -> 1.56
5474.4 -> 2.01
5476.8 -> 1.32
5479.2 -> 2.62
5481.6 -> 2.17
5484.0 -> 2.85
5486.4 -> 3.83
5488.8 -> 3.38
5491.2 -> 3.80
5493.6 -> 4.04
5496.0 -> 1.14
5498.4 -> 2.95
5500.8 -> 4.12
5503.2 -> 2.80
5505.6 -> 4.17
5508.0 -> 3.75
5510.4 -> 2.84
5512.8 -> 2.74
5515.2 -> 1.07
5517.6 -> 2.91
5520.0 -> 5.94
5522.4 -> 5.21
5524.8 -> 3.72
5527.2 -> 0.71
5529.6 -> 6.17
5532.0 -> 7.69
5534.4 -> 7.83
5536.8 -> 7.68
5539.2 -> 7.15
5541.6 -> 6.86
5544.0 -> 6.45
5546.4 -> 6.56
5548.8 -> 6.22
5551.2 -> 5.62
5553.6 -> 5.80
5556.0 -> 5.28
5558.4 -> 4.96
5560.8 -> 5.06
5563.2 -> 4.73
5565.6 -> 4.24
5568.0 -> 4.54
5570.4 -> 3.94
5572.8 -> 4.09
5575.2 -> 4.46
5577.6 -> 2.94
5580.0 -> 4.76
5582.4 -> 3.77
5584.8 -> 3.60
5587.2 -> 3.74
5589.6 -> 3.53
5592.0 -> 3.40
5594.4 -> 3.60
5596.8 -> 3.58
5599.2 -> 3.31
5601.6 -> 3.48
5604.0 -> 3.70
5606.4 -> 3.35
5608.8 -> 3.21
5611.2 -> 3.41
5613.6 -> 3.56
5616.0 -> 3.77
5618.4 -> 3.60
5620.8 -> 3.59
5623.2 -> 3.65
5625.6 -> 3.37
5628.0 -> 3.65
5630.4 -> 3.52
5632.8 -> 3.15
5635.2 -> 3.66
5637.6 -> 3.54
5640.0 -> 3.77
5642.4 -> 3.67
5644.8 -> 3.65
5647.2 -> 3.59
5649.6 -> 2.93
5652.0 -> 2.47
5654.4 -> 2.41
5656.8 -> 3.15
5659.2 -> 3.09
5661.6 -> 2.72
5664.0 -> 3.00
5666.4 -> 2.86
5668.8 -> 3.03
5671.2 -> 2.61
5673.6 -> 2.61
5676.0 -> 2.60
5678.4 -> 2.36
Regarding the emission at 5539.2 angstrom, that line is Ly-alpha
